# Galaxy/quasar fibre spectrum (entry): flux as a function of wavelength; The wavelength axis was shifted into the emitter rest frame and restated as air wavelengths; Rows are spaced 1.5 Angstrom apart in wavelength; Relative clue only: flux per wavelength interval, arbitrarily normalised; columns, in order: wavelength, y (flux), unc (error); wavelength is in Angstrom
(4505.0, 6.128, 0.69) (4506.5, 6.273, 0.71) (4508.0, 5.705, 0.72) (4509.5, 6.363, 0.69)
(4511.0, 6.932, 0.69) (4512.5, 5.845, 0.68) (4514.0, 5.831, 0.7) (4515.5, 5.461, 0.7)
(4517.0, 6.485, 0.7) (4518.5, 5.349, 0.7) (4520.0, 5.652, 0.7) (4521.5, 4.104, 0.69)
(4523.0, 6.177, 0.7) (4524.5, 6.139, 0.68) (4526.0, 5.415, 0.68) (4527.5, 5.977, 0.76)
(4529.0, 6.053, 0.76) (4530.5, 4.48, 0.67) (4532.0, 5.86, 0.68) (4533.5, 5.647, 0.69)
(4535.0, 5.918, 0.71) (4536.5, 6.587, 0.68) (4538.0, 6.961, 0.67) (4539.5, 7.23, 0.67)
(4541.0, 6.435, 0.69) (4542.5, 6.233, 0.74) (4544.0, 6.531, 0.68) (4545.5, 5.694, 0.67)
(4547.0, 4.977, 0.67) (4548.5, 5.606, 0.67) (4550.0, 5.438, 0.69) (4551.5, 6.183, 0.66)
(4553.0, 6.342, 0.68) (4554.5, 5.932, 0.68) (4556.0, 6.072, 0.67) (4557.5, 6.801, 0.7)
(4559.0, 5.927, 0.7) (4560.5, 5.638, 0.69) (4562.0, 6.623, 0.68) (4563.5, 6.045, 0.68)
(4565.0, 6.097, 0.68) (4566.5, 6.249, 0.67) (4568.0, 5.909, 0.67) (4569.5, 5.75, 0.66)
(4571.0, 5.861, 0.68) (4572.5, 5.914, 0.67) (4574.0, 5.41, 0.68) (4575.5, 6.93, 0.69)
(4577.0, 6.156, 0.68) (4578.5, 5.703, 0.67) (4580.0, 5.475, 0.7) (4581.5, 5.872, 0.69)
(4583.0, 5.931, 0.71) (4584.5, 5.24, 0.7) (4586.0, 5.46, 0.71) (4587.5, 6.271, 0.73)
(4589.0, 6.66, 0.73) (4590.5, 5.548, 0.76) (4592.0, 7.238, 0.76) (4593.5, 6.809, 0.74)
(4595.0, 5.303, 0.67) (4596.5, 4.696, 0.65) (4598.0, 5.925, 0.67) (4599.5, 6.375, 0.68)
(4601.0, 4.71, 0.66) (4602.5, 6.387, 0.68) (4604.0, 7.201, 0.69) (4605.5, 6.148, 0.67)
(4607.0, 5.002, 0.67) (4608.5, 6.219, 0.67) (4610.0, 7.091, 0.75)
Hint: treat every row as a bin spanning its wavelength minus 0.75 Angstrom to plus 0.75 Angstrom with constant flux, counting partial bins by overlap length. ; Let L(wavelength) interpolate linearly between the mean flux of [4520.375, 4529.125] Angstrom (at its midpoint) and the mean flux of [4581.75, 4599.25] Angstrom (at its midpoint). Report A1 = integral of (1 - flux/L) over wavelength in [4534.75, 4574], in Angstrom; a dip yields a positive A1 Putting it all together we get -2.38 Angstrom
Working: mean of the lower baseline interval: 5.62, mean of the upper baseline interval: 5.93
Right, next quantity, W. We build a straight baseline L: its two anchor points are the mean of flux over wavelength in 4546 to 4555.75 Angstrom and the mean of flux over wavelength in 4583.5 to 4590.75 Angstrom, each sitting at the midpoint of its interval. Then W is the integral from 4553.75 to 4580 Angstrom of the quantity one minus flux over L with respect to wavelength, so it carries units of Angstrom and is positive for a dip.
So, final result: -1.1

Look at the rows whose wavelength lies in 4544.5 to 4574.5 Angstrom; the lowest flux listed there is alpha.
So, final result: 4.977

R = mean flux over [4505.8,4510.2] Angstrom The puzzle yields 6.11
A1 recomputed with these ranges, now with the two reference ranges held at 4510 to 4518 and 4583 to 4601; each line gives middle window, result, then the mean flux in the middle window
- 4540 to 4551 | 0.2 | 5.88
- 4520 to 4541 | 0.5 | 5.9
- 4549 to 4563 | -0.2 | 6.1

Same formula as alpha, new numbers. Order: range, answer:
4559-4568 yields 5.638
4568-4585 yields 5.24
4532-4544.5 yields 5.647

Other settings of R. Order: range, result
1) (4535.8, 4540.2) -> 6.93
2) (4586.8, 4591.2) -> 6.17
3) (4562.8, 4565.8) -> 6.07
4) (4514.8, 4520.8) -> 5.73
